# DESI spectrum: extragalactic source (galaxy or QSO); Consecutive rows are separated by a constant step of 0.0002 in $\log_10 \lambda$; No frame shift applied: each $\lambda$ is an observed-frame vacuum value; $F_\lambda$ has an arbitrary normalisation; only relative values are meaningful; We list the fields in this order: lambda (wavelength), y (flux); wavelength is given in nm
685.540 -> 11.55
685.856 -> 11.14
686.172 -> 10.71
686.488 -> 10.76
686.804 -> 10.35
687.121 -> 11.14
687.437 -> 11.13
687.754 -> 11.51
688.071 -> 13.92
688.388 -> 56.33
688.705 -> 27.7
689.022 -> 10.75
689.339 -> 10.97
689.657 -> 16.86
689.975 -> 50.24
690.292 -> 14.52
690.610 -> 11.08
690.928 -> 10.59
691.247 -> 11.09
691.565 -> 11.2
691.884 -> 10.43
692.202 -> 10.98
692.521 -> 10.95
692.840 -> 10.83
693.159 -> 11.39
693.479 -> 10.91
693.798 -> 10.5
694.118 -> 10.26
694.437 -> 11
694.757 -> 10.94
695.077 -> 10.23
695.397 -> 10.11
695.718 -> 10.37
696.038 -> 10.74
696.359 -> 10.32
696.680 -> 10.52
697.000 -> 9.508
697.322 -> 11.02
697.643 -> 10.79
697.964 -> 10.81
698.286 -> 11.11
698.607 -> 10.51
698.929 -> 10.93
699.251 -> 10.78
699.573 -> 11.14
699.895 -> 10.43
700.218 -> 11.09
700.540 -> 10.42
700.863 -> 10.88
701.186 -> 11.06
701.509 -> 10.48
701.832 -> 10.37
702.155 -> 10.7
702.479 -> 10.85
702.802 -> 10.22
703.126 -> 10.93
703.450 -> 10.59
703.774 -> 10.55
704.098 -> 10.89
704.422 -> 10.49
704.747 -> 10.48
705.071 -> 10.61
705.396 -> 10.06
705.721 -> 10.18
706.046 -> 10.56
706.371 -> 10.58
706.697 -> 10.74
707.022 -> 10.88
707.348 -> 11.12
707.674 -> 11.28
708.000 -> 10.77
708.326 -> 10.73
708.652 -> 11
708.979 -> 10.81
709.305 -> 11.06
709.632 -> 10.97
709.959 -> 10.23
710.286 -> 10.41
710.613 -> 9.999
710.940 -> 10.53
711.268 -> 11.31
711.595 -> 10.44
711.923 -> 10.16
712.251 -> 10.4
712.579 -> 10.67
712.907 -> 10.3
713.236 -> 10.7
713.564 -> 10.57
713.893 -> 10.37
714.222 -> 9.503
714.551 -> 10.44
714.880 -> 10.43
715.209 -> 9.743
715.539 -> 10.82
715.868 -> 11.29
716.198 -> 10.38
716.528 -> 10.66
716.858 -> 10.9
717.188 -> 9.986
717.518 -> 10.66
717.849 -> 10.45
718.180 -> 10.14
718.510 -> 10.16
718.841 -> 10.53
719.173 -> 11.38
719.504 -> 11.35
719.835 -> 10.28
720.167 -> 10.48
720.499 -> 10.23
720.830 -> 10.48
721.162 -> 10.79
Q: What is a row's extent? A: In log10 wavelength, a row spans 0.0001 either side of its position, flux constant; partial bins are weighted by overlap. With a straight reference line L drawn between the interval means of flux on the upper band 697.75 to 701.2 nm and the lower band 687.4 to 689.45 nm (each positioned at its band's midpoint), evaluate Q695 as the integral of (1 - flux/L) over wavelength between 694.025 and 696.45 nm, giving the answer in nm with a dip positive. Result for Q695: 0.70 nm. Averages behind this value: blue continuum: 21.1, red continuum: 10.8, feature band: 10.5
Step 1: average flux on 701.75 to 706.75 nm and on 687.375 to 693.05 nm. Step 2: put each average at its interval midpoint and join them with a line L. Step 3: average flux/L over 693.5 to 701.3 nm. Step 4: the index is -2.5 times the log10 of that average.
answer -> 0.28 mag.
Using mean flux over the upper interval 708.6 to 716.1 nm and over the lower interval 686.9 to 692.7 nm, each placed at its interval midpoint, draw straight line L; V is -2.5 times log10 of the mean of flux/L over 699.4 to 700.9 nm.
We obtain 0.29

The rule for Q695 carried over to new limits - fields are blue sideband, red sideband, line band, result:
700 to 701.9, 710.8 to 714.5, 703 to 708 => -0.02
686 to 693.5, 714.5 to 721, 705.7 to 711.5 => 0.71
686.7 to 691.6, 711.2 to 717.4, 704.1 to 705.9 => 0.40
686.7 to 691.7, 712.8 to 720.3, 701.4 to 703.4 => 0.54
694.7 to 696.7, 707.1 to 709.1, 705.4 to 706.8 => 0.05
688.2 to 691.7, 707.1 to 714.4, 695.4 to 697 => 0.67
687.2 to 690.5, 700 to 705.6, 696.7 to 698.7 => 0.56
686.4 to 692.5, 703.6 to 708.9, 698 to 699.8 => 0.34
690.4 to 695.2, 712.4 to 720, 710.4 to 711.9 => 0.01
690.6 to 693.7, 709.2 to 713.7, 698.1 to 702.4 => 0.00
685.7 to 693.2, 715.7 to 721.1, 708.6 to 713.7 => 0.55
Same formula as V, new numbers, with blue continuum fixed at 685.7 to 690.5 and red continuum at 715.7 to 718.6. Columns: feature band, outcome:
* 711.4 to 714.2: 0.13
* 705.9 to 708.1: 0.22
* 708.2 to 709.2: 0.18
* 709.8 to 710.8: 0.21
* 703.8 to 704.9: 0.30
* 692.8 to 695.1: 0.49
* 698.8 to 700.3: 0.38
